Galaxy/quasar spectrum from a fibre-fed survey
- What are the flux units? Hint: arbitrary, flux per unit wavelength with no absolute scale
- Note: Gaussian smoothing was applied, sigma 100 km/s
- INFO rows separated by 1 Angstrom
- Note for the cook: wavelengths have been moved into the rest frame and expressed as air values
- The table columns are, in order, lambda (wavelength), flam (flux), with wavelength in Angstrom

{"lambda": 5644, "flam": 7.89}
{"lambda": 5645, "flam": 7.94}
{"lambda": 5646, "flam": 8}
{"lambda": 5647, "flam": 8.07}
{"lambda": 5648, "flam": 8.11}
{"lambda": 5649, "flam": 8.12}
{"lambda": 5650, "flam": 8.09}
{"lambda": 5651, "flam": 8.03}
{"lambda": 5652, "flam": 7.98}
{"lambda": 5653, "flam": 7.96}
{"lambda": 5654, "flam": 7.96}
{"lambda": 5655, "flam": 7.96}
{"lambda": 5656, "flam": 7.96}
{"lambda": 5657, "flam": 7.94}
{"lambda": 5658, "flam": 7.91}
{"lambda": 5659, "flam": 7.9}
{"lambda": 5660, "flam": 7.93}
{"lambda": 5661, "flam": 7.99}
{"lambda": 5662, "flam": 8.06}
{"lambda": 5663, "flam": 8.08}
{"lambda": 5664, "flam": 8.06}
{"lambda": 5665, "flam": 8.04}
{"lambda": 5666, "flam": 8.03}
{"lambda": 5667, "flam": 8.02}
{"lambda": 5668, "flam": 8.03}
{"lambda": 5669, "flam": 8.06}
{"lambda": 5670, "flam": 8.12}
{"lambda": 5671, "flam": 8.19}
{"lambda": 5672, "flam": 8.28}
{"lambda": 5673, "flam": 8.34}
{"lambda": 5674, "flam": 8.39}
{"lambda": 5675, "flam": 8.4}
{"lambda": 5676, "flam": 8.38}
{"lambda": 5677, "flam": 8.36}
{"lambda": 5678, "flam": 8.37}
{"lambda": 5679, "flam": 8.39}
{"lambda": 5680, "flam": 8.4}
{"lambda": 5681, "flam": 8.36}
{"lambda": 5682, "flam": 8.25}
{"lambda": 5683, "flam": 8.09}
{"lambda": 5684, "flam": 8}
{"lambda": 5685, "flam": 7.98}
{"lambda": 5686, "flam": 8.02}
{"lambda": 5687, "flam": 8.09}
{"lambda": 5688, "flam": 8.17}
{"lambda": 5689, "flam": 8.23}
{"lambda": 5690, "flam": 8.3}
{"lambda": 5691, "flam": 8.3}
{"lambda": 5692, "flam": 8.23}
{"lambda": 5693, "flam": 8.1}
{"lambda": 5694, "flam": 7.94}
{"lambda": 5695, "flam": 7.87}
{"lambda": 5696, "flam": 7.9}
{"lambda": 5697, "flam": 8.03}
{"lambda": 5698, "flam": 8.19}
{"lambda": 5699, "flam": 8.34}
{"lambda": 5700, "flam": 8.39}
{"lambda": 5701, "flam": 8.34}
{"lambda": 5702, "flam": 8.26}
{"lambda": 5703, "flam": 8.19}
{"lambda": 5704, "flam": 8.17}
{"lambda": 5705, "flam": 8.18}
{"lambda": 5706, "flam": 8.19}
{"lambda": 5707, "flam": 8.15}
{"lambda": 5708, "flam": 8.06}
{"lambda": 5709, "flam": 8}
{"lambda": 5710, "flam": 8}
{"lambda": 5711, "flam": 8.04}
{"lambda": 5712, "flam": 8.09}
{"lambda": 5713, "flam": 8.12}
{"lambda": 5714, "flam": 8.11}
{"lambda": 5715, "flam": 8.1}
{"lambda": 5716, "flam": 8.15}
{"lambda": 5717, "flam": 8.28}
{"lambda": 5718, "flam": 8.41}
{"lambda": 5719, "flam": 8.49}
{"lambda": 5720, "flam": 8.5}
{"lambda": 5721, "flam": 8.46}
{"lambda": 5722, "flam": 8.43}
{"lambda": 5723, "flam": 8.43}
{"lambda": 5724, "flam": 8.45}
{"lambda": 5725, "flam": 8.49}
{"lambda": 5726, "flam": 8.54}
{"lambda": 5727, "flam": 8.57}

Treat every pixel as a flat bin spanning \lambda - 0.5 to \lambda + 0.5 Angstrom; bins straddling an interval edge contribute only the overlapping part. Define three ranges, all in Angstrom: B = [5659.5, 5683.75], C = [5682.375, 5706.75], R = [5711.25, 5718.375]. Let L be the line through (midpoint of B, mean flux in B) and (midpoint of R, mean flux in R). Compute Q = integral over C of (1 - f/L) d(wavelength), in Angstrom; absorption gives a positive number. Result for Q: 0.1 Angstrom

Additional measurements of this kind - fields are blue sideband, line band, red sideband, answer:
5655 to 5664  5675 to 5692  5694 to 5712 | -0.4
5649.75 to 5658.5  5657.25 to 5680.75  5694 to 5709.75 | -0.4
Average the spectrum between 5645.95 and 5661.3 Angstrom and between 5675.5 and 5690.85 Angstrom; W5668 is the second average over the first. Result 1.03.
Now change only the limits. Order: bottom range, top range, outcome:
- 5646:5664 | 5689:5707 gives 1.02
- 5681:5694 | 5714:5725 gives 1.03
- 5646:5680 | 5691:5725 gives 1.01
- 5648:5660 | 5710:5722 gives 1.03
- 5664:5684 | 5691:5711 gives 0.99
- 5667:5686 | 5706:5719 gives 0.99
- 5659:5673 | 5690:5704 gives 1.01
